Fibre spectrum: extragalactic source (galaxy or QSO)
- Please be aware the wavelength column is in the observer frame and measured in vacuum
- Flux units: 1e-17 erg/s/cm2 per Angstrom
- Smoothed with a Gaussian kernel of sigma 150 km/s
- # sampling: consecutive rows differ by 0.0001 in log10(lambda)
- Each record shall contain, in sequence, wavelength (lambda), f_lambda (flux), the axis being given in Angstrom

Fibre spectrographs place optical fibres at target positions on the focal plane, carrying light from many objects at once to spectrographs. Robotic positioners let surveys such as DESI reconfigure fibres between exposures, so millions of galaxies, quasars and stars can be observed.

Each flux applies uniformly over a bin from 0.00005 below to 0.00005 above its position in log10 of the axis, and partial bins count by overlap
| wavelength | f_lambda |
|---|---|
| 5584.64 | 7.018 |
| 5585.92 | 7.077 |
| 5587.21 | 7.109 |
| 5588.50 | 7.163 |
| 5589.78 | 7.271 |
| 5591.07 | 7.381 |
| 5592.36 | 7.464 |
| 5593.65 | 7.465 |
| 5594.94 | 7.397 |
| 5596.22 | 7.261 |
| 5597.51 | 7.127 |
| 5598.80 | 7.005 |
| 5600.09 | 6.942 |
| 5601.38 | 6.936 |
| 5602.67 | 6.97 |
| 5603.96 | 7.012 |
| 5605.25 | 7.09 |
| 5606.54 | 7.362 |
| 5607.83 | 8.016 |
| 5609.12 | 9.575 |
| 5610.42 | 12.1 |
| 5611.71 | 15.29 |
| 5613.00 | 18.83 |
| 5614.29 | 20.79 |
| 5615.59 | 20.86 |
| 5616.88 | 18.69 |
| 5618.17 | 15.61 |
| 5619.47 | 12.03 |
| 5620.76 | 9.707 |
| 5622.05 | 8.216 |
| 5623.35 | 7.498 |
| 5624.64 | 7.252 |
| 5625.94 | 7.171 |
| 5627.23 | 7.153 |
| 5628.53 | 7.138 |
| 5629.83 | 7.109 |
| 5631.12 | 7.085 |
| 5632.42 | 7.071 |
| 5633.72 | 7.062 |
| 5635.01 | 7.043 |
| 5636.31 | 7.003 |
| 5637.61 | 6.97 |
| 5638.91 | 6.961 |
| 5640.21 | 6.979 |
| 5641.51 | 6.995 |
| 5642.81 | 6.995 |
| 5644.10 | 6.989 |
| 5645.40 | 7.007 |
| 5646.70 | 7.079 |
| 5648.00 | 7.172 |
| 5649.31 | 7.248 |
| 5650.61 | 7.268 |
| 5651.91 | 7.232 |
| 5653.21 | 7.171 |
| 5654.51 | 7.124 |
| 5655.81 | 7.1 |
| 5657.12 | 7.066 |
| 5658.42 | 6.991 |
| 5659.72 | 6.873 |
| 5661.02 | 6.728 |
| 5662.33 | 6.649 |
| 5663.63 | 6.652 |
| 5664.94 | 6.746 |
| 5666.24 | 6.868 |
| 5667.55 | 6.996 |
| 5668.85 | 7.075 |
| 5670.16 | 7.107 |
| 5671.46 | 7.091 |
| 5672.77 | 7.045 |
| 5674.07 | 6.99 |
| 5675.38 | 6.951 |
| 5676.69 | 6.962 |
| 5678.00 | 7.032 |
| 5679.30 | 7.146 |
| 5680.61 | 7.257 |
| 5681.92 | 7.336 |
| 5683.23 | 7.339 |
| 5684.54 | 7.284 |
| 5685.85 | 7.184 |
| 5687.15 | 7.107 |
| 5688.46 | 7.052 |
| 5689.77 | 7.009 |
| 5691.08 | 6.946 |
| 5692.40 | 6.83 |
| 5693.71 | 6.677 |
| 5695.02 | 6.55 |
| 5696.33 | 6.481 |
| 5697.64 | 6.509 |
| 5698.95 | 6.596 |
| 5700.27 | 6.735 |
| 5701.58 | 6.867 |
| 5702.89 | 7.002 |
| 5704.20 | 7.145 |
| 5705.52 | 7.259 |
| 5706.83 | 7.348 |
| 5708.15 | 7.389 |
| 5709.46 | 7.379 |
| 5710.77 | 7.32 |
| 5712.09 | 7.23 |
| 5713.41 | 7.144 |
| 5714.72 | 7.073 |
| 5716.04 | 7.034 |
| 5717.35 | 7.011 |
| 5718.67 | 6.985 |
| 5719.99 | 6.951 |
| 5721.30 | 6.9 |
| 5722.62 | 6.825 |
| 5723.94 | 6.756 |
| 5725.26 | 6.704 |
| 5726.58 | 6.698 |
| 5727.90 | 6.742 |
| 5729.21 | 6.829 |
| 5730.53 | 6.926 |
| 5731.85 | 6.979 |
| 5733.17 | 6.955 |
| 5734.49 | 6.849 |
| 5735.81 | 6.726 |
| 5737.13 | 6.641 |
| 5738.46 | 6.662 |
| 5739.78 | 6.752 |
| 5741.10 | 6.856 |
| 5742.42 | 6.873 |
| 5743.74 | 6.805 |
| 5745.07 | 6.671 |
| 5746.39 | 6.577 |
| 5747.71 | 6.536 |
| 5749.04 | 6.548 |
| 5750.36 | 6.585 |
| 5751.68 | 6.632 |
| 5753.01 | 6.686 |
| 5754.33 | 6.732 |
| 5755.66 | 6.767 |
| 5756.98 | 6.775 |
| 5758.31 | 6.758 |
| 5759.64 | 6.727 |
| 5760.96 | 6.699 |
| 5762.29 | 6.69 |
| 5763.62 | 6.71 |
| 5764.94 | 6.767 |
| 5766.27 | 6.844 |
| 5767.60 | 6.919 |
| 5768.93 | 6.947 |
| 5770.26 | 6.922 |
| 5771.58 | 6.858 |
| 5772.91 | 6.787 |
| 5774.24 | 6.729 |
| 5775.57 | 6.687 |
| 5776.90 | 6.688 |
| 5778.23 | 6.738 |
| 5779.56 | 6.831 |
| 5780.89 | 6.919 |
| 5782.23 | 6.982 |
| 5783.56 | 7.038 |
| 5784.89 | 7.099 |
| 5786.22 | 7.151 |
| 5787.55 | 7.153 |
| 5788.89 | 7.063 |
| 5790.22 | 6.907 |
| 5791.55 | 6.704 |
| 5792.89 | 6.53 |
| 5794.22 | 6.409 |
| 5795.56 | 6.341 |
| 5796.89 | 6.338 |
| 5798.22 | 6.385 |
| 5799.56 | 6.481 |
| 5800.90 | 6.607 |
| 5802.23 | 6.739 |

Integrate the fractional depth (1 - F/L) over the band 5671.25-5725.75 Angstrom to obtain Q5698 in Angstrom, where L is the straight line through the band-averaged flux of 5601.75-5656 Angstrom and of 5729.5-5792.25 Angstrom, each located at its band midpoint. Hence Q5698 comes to 6.1 Angstrom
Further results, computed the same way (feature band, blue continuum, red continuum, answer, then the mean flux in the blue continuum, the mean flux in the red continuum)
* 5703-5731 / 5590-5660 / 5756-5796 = 1.9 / 8.68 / 6.81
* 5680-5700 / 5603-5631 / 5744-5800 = 4.6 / 11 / 6.75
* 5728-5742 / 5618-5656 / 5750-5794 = 0.4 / 7.59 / 6.82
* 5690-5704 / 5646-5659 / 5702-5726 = 0.7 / 7.14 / 7.08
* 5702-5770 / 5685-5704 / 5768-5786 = -0.1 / 6.84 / 6.87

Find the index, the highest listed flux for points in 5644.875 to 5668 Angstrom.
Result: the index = 7.268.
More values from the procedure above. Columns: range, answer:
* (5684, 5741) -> 7.389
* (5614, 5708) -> 20.86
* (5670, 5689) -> 7.339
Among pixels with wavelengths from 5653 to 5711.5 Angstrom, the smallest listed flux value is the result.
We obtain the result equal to 6.481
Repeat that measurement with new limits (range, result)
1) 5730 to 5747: 6.577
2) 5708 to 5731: 6.698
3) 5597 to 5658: 6.936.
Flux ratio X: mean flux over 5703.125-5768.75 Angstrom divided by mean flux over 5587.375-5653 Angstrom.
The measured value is 0.78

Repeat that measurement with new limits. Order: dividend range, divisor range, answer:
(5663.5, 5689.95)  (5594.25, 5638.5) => 0.74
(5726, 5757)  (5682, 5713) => 0.96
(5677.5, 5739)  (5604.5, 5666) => 0.79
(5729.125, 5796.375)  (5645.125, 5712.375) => 0.97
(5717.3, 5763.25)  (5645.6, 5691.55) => 0.96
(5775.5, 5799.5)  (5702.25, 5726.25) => 0.96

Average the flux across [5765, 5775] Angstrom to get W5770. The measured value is 6.85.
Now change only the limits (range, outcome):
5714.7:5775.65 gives 6.79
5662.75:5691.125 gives 7.05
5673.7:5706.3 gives 6.97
